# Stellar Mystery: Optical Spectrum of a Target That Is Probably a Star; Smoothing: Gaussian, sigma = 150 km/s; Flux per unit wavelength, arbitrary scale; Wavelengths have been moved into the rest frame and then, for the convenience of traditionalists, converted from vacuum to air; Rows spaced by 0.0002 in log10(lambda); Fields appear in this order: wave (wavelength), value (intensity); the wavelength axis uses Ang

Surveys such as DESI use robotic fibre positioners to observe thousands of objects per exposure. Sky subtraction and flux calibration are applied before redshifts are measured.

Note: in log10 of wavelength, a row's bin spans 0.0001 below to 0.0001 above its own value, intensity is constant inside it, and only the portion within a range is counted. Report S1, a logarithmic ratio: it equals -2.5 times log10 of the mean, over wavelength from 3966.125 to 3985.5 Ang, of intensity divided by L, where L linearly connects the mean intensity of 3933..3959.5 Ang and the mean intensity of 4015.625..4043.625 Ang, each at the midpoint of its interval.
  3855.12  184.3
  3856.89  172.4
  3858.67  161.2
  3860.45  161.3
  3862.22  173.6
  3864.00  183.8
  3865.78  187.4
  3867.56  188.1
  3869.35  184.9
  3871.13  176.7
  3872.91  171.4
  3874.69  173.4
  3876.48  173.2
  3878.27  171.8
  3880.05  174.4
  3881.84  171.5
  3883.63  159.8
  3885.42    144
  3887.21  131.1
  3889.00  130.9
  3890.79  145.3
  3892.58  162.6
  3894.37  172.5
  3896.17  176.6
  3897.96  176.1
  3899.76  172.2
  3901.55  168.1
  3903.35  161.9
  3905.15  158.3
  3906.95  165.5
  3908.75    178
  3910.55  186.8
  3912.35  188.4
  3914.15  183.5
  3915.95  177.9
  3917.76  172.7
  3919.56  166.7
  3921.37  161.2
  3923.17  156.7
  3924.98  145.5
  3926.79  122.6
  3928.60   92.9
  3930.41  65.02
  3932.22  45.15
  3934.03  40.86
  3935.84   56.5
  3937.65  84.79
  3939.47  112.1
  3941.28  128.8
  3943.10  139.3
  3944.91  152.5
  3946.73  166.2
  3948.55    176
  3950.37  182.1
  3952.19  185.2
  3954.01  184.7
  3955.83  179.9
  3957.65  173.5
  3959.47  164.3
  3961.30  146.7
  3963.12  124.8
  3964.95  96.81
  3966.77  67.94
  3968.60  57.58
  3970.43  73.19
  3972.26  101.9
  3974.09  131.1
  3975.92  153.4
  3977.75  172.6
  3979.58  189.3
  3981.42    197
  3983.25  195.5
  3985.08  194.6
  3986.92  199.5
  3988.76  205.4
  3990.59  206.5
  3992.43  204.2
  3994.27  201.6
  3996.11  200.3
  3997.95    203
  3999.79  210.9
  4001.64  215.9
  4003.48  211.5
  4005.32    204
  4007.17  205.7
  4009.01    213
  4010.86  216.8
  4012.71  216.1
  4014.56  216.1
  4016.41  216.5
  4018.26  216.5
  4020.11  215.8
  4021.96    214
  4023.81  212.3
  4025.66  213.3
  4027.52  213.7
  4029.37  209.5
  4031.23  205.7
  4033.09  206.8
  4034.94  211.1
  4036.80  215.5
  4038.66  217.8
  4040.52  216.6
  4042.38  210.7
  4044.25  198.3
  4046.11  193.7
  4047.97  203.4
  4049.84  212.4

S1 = 0.20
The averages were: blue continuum 141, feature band 139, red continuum 213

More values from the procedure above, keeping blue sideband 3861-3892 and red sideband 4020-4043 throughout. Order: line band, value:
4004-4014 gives -0.028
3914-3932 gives 0.282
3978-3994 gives 0.006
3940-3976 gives 0.344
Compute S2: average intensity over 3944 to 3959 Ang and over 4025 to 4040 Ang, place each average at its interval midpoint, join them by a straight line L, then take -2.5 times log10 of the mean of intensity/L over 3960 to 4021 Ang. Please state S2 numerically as 0.09 mag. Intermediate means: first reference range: 175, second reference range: 212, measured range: 178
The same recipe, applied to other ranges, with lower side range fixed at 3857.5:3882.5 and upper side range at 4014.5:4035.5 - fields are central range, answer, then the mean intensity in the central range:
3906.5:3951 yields 0.35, 137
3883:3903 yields 0.14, 158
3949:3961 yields 0.11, 177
